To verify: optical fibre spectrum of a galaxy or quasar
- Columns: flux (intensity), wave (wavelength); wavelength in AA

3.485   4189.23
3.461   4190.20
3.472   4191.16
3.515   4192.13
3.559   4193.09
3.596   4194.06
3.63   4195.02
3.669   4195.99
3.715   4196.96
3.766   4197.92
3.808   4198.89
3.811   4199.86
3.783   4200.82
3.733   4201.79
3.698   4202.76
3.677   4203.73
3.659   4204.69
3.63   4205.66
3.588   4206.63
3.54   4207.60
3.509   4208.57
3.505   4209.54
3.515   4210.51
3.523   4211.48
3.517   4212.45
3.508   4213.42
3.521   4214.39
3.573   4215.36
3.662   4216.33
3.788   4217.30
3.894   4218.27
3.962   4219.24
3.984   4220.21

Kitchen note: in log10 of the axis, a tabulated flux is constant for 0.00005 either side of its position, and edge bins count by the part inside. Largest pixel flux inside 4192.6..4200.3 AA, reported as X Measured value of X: 3.811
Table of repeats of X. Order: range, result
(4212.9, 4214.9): 3.521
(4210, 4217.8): 3.788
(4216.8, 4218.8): 3.894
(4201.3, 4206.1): 3.733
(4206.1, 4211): 3.588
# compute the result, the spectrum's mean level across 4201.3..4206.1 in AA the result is 3.68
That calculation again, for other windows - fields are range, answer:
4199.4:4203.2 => 3.76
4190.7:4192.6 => 3.48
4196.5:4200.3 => 3.78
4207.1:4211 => 3.51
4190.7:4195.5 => 3.56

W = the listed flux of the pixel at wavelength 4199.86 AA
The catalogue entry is 3.811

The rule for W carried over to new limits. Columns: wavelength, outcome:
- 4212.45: 3.517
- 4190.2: 3.461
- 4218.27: 3.894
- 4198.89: 3.808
